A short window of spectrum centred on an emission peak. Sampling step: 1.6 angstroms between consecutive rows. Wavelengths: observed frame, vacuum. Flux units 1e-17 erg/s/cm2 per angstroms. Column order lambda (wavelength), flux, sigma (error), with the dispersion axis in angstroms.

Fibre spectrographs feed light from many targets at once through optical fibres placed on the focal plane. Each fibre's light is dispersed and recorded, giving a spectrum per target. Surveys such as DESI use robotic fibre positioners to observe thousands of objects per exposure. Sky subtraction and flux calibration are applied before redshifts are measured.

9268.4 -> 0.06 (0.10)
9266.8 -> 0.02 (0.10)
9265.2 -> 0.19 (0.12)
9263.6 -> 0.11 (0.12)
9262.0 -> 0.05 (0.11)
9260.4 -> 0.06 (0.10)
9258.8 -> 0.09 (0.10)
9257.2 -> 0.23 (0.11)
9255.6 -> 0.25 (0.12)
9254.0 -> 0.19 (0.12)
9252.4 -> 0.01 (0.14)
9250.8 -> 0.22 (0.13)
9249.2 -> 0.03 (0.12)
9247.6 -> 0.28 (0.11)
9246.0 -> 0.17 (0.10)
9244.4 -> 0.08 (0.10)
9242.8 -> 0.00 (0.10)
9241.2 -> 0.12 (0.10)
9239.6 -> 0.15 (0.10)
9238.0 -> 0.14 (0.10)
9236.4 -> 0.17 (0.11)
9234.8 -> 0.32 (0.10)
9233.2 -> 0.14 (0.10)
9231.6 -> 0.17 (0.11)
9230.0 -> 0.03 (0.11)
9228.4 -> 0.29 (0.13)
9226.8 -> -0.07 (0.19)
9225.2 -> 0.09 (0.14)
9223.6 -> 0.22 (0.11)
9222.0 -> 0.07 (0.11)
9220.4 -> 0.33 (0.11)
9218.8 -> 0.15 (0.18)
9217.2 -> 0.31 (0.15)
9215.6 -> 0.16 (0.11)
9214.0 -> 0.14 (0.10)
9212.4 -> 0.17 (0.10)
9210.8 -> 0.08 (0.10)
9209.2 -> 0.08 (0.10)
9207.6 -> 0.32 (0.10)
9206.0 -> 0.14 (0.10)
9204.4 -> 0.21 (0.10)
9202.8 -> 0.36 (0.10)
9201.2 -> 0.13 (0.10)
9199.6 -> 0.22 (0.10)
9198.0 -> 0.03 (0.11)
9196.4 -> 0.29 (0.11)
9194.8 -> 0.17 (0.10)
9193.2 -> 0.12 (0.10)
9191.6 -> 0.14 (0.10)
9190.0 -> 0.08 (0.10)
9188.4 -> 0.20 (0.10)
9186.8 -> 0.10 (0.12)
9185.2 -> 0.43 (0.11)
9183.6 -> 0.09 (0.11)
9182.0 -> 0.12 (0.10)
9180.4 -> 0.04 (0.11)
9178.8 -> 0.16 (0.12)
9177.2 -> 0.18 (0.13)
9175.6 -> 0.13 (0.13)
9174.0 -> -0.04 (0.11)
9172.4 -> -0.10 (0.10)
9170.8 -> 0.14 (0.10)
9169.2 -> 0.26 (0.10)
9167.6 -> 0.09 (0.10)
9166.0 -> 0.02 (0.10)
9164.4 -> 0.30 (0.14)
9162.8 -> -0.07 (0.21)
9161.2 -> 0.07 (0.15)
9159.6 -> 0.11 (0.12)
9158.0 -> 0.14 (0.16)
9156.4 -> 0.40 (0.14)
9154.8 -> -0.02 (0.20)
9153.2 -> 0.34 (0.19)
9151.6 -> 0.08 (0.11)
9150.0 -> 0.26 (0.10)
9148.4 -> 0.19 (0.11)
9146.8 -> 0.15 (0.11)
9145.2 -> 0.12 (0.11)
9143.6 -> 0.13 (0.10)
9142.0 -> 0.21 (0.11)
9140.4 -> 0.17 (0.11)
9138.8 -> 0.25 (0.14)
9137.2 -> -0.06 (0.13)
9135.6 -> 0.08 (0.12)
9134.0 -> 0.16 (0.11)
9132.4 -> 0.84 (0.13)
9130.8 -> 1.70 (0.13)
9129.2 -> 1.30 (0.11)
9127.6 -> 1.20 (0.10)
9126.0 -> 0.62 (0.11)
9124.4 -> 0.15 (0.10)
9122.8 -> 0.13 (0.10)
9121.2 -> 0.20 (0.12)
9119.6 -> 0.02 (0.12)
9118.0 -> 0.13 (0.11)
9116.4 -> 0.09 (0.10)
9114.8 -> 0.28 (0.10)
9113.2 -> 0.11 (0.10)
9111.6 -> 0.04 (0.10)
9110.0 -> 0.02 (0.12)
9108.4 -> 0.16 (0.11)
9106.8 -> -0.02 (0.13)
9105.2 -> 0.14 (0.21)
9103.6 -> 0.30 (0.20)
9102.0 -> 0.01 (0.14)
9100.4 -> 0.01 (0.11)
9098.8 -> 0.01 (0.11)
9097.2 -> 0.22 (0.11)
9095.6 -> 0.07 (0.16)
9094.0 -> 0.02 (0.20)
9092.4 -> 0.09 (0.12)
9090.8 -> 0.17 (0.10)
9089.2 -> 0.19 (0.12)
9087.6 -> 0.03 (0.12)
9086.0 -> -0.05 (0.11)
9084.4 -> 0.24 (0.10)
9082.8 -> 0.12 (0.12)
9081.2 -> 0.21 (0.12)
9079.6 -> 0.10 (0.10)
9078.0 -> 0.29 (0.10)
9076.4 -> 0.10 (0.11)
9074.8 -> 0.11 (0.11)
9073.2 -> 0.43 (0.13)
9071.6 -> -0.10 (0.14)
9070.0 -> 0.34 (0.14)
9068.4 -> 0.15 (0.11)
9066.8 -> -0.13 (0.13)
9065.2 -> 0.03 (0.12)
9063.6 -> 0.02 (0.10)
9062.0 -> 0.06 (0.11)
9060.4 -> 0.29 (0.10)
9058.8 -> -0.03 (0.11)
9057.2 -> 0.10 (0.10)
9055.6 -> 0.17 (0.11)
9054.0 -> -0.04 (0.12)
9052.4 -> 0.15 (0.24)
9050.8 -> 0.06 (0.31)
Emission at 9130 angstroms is [O III]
